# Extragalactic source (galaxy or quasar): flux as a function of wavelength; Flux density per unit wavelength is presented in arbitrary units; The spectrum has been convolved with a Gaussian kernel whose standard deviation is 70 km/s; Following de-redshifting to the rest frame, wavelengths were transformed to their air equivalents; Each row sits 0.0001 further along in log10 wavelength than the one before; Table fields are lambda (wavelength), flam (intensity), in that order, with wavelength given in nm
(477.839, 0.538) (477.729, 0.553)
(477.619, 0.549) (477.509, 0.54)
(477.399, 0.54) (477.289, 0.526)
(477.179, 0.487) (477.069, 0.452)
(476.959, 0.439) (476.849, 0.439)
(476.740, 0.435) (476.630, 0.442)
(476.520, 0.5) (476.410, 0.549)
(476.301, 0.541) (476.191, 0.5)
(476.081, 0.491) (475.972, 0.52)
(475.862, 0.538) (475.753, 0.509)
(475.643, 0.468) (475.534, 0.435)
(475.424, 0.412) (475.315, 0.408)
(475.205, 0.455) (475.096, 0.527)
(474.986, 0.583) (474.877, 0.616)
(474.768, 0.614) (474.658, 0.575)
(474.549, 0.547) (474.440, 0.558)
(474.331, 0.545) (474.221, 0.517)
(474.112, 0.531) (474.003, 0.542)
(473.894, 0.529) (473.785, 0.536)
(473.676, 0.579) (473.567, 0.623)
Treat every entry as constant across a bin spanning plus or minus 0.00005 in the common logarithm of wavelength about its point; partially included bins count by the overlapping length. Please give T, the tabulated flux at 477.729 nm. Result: 0.553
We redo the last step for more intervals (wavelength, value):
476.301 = 0.541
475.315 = 0.408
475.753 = 0.509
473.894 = 0.529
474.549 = 0.547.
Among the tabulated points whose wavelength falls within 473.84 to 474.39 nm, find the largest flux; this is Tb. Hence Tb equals 0.545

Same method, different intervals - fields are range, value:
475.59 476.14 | 0.538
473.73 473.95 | 0.536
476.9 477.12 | 0.452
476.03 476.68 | 0.549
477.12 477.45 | 0.54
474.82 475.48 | 0.616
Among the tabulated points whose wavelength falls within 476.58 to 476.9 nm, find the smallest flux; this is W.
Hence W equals 0.435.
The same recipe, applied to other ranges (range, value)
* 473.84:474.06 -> 0.529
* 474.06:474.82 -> 0.517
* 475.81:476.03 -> 0.52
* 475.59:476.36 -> 0.468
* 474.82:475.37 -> 0.408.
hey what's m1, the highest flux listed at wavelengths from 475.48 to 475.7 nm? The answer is 0.468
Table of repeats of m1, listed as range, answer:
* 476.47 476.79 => 0.5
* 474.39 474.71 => 0.575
